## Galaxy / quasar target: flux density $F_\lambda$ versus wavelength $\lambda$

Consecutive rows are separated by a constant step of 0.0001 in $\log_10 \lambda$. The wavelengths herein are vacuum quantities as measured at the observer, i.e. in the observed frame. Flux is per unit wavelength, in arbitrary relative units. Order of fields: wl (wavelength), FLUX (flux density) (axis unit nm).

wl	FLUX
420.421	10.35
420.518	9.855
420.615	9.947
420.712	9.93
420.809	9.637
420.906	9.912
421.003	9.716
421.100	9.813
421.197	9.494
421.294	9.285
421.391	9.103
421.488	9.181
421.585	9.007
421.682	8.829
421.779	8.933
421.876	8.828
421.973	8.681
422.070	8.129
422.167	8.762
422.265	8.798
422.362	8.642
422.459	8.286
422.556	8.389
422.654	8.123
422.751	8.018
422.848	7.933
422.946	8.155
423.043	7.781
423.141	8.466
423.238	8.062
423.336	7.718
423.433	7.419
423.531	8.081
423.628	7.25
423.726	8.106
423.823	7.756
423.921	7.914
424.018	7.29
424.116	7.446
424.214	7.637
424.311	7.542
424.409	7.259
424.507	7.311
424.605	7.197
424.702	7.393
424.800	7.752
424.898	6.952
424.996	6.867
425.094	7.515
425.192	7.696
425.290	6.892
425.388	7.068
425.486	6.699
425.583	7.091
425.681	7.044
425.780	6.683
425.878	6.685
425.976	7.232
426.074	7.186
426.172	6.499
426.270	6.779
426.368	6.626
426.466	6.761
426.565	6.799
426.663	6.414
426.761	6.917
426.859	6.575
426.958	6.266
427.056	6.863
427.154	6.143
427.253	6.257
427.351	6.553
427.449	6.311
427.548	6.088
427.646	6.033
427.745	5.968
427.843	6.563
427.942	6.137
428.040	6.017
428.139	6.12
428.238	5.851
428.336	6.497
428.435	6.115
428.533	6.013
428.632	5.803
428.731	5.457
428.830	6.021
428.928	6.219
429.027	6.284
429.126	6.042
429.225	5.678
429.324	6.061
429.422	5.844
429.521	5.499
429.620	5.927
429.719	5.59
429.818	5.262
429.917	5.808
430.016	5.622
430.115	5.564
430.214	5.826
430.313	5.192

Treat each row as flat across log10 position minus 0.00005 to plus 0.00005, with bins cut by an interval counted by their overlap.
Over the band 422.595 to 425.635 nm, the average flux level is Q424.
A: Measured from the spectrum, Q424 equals 7.56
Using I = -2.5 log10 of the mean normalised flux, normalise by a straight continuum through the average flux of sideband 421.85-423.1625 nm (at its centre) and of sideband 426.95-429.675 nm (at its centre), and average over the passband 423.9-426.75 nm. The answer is 0.022 mag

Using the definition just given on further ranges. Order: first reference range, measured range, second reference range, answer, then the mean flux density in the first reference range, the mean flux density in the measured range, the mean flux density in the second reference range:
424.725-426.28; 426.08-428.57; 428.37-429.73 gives 0.01 mag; 7.05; 6.38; 5.91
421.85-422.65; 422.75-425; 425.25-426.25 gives 0.02 mag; 8.53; 7.64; 6.91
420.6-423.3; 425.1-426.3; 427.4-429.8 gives 0.04 mag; 8.83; 6.99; 6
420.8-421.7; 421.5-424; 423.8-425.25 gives 0.03 mag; 9.41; 8.25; 7.42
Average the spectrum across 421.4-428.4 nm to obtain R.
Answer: 7.34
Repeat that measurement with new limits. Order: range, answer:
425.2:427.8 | 6.65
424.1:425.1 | 7.34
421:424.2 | 8.38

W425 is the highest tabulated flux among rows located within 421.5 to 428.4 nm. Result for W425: 9.007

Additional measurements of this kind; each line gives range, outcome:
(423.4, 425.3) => 8.106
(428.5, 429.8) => 6.284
